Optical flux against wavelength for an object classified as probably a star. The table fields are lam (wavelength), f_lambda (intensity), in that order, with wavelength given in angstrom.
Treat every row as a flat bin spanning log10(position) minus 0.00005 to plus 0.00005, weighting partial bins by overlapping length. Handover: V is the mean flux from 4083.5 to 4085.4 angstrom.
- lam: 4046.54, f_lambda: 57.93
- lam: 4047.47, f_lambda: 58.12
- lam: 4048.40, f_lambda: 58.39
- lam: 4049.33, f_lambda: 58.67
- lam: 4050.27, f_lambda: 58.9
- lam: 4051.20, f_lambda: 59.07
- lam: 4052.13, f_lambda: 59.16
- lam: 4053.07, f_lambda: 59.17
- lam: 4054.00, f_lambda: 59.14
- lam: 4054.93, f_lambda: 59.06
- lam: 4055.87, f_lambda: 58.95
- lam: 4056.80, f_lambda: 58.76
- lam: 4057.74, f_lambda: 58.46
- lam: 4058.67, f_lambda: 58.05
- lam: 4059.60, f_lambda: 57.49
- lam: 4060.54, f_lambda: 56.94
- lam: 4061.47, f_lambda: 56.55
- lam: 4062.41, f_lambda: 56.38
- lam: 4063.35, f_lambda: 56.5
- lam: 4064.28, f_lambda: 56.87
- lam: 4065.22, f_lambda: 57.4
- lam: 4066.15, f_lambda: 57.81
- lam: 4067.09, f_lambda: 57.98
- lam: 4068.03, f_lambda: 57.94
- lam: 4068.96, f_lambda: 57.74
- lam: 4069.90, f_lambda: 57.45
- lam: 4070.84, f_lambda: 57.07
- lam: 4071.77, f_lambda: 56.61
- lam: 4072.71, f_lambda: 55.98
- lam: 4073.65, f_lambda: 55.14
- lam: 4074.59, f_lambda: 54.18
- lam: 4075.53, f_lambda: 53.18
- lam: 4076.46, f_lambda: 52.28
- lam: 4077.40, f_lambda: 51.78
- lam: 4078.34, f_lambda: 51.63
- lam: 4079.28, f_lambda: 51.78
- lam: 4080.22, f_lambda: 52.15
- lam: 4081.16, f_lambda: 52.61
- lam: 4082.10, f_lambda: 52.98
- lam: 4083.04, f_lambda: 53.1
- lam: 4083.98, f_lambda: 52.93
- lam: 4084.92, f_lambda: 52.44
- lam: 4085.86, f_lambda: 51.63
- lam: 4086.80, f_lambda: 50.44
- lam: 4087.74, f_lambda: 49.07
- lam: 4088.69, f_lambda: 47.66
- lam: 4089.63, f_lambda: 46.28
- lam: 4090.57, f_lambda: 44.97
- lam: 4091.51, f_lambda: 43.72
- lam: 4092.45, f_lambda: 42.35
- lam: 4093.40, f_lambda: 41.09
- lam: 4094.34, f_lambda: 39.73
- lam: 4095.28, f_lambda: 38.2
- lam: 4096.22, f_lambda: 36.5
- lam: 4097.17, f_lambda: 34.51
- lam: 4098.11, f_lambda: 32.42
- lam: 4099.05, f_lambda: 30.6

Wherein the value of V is 52.7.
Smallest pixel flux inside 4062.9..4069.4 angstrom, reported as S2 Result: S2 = 56.5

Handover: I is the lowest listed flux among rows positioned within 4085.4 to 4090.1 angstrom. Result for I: 46.28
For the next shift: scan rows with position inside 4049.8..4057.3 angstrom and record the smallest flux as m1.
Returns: 58.76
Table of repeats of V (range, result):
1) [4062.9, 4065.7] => 57.1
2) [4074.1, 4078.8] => 52.7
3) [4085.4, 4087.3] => 51.1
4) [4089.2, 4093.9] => 43.6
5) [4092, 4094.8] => 41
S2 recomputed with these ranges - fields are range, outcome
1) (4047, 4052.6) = 58.12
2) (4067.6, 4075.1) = 54.18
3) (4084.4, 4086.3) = 51.63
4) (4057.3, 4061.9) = 56.55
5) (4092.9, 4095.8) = 38.2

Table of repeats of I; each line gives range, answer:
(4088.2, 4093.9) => 41.09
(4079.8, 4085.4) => 52.15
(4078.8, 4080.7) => 51.78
